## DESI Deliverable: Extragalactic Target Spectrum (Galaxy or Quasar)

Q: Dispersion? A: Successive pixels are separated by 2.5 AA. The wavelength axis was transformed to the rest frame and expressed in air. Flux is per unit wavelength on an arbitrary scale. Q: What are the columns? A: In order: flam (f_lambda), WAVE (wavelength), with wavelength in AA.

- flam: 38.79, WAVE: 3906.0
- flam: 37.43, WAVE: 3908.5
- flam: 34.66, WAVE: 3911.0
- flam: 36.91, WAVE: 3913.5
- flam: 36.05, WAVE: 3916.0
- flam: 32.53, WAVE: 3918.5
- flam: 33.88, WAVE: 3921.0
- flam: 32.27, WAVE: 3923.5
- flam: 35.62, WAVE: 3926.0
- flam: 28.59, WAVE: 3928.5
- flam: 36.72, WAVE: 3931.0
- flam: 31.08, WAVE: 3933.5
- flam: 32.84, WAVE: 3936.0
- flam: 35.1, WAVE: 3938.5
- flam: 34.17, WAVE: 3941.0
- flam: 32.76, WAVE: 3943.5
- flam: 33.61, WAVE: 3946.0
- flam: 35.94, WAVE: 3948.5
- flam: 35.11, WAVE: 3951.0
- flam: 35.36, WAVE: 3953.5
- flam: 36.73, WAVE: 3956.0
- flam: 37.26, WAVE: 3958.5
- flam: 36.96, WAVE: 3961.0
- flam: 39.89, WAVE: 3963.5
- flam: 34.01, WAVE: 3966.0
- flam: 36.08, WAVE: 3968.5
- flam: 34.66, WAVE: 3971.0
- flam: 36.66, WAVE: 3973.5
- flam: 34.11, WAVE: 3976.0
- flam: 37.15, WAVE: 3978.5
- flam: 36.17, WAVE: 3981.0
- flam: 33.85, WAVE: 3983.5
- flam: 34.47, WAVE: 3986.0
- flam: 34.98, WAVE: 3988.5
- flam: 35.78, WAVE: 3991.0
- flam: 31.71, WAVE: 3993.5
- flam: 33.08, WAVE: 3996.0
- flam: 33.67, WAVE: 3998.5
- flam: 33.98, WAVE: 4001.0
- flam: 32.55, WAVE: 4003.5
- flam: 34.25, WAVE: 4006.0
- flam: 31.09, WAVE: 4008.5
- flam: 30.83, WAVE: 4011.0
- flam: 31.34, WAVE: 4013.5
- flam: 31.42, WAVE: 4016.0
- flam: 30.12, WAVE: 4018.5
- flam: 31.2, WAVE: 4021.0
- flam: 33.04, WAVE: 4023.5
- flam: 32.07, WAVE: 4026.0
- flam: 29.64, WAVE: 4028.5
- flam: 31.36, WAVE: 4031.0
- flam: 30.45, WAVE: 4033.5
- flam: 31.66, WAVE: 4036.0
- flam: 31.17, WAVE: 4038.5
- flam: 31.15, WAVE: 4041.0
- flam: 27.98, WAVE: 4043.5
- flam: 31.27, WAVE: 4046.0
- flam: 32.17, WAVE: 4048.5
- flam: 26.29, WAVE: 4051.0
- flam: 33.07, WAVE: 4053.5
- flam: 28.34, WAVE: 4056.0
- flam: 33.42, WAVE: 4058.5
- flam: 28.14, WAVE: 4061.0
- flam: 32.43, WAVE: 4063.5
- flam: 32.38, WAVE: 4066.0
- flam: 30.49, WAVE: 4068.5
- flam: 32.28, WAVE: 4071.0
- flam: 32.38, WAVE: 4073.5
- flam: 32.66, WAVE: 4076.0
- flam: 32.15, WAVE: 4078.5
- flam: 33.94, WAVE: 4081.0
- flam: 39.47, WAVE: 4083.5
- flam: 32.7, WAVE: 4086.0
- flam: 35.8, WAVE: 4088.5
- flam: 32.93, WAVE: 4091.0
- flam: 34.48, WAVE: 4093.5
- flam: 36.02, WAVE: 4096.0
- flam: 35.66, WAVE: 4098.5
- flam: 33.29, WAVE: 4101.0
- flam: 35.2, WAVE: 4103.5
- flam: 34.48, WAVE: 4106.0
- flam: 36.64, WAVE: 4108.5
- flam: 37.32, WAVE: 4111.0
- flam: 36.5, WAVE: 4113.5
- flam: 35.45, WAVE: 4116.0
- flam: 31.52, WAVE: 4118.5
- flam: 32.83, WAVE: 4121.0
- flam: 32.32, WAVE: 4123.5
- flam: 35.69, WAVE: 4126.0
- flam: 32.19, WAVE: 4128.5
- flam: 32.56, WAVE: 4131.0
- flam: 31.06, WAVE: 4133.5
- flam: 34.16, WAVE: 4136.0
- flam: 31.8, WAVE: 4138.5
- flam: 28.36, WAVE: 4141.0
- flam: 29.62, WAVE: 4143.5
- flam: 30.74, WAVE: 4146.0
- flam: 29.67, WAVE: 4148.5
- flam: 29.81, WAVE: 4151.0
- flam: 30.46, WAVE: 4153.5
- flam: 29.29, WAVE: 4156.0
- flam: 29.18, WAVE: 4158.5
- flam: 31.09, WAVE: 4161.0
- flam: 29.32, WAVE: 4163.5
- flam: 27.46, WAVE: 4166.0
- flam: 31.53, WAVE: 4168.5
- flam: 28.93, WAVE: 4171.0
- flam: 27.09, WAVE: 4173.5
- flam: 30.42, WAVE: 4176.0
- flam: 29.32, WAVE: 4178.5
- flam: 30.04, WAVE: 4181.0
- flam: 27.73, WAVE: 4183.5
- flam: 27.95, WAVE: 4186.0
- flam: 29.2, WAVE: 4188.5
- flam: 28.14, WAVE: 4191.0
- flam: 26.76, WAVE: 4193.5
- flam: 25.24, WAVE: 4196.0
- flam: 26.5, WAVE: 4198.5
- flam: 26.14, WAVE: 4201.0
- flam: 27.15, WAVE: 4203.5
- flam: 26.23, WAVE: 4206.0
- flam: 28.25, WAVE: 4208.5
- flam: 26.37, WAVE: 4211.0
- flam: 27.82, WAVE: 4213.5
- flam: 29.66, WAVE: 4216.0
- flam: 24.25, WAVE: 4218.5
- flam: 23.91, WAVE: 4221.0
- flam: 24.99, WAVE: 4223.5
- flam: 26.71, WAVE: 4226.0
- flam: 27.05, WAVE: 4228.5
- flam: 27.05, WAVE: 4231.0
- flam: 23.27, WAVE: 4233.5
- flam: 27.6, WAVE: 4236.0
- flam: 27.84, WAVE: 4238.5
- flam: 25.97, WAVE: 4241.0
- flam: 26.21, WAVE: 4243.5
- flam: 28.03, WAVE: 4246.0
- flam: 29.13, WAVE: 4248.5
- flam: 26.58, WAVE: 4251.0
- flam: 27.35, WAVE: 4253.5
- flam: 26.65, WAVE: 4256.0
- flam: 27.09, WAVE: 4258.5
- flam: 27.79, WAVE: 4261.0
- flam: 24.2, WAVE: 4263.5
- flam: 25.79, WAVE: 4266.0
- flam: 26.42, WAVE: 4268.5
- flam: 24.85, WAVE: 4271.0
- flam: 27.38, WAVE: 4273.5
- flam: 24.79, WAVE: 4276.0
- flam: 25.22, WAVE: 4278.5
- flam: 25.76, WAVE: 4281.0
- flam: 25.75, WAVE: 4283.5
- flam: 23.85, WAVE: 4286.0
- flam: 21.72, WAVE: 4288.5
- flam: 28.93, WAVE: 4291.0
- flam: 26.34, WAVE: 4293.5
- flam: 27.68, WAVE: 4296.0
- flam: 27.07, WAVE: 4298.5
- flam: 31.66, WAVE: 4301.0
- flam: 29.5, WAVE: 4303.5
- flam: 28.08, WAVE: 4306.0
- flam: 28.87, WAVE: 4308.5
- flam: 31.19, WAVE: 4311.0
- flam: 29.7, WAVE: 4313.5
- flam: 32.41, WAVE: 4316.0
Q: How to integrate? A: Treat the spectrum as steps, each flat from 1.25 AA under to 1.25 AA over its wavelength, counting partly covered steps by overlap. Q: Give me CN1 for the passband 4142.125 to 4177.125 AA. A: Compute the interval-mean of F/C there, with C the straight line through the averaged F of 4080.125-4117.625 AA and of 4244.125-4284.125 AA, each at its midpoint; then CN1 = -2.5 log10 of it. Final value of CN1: 0.09 mag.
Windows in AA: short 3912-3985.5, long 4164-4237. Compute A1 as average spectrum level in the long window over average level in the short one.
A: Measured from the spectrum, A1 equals 0.8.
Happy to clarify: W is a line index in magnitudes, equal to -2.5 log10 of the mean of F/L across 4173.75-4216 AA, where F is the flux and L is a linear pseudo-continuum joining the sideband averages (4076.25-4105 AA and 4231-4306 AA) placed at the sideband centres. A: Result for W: 0.082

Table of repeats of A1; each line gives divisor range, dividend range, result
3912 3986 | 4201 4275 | 0.76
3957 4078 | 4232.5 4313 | 0.82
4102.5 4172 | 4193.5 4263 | 0.83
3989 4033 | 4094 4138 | 1.06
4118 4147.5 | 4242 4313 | 0.84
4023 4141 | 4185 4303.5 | 0.81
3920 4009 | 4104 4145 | 0.96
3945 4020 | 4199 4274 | 0.77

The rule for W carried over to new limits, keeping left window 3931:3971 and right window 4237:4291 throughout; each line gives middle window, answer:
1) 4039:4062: 0.07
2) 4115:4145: -0.08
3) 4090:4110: -0.13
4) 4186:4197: 0.03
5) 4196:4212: 0.05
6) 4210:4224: 0.05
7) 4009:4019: 0.08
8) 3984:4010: 0.01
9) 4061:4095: -0.06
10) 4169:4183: -0.02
